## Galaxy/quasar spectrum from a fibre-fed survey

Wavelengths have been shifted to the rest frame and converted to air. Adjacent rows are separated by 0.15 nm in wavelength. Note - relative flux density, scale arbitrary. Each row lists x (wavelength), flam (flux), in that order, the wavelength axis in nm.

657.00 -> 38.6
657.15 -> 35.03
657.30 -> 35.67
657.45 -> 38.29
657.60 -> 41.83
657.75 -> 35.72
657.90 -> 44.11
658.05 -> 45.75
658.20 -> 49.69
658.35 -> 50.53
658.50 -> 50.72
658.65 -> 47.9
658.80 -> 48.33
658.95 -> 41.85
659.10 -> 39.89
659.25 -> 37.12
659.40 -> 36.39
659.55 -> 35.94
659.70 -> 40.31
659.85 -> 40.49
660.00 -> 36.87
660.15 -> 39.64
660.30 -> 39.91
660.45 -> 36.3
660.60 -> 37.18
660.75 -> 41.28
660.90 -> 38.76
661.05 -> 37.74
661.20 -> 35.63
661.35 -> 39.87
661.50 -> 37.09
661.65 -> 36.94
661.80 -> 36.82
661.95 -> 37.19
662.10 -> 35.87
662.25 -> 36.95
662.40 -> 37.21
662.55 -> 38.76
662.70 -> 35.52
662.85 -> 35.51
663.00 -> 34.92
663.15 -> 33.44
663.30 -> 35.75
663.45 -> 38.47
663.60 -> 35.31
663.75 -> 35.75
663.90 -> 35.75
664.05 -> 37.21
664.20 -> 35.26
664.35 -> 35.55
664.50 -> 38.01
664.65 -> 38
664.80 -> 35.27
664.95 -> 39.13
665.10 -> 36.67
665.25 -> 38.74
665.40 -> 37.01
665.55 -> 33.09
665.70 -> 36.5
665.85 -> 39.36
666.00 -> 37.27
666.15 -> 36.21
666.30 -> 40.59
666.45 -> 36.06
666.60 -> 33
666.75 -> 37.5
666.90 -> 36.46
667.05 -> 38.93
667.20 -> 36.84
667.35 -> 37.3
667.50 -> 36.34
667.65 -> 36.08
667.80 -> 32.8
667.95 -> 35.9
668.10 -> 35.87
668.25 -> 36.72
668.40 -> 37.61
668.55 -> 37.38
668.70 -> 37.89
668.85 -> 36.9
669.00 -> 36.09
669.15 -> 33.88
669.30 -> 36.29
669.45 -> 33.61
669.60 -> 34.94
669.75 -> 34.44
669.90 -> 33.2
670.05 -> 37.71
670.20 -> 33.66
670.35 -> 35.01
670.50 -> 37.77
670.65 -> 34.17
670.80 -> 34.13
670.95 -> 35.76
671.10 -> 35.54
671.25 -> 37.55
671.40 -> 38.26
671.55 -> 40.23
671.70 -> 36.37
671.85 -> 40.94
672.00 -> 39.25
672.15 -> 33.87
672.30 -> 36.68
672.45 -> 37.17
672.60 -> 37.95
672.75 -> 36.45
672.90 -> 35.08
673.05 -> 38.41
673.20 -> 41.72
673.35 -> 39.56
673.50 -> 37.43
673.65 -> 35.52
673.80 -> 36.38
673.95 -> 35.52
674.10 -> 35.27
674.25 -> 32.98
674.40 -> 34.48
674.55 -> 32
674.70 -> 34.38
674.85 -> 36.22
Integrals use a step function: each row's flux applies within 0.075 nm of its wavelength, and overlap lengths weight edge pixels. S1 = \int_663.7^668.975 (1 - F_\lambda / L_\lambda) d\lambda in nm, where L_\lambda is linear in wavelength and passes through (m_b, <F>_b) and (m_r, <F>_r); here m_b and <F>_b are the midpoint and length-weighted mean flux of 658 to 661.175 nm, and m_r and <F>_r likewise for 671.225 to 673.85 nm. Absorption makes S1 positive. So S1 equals 0.37 nm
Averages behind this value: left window 41.4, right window 37.7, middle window 36.7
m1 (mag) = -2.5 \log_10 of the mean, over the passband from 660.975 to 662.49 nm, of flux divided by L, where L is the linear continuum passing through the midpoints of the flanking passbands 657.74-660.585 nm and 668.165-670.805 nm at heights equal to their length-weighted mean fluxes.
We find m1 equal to 0.09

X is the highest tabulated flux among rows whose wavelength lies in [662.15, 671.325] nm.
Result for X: 40.59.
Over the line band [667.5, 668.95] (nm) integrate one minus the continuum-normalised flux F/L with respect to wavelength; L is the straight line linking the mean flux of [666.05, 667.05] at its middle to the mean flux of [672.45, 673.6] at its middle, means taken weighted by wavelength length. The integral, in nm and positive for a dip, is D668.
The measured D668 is 0.03 nm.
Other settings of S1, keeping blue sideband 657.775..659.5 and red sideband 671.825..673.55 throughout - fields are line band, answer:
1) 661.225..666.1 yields 0.62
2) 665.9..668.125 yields 0.22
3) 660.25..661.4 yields 0.13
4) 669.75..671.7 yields 0.13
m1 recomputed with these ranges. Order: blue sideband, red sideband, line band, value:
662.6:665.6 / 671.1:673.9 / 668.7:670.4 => 0.059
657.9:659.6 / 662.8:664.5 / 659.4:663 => 0.064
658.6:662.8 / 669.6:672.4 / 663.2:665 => 0.039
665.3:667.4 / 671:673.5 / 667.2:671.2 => 0.048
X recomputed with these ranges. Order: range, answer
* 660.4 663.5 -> 41.28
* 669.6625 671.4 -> 38.26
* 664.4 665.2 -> 39.13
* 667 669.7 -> 38.93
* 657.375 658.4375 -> 50.53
